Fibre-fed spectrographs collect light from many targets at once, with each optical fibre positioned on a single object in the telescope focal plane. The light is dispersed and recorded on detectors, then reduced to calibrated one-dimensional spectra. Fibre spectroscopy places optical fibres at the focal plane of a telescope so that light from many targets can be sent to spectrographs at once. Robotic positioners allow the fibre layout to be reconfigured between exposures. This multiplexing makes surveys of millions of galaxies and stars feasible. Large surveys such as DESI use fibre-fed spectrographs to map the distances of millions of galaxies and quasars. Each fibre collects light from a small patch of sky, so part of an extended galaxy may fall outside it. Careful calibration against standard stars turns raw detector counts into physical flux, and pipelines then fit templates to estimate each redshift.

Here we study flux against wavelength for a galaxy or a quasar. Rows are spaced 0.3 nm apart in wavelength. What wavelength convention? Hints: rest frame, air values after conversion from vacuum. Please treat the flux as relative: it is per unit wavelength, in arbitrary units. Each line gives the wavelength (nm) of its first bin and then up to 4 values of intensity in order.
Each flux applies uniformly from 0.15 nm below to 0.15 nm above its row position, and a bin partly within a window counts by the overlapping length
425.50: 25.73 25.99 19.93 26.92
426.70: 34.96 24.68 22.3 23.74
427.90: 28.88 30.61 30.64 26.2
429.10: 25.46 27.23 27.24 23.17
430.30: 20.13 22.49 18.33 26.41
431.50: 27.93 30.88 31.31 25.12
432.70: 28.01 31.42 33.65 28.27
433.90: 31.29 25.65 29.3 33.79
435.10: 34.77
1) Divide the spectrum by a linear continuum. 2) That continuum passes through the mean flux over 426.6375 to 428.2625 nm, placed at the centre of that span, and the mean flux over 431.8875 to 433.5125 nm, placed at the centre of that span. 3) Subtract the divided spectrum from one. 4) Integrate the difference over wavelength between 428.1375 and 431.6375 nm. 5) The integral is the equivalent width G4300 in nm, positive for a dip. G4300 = 0.361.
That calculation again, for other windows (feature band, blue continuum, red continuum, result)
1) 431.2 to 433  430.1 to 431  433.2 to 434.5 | -0.29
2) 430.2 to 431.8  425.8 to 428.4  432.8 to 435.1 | 0.28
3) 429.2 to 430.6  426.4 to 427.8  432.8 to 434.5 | 0.19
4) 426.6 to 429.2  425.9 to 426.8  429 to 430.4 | -0.16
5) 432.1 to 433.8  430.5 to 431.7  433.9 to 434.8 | -0.16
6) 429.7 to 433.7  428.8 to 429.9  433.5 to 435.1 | 0.22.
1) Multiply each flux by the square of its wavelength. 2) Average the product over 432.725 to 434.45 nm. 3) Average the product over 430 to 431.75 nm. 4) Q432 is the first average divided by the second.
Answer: 1.29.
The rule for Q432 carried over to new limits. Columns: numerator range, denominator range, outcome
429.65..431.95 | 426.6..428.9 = 0.90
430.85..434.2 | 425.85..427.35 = 1.13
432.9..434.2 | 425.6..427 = 1.18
